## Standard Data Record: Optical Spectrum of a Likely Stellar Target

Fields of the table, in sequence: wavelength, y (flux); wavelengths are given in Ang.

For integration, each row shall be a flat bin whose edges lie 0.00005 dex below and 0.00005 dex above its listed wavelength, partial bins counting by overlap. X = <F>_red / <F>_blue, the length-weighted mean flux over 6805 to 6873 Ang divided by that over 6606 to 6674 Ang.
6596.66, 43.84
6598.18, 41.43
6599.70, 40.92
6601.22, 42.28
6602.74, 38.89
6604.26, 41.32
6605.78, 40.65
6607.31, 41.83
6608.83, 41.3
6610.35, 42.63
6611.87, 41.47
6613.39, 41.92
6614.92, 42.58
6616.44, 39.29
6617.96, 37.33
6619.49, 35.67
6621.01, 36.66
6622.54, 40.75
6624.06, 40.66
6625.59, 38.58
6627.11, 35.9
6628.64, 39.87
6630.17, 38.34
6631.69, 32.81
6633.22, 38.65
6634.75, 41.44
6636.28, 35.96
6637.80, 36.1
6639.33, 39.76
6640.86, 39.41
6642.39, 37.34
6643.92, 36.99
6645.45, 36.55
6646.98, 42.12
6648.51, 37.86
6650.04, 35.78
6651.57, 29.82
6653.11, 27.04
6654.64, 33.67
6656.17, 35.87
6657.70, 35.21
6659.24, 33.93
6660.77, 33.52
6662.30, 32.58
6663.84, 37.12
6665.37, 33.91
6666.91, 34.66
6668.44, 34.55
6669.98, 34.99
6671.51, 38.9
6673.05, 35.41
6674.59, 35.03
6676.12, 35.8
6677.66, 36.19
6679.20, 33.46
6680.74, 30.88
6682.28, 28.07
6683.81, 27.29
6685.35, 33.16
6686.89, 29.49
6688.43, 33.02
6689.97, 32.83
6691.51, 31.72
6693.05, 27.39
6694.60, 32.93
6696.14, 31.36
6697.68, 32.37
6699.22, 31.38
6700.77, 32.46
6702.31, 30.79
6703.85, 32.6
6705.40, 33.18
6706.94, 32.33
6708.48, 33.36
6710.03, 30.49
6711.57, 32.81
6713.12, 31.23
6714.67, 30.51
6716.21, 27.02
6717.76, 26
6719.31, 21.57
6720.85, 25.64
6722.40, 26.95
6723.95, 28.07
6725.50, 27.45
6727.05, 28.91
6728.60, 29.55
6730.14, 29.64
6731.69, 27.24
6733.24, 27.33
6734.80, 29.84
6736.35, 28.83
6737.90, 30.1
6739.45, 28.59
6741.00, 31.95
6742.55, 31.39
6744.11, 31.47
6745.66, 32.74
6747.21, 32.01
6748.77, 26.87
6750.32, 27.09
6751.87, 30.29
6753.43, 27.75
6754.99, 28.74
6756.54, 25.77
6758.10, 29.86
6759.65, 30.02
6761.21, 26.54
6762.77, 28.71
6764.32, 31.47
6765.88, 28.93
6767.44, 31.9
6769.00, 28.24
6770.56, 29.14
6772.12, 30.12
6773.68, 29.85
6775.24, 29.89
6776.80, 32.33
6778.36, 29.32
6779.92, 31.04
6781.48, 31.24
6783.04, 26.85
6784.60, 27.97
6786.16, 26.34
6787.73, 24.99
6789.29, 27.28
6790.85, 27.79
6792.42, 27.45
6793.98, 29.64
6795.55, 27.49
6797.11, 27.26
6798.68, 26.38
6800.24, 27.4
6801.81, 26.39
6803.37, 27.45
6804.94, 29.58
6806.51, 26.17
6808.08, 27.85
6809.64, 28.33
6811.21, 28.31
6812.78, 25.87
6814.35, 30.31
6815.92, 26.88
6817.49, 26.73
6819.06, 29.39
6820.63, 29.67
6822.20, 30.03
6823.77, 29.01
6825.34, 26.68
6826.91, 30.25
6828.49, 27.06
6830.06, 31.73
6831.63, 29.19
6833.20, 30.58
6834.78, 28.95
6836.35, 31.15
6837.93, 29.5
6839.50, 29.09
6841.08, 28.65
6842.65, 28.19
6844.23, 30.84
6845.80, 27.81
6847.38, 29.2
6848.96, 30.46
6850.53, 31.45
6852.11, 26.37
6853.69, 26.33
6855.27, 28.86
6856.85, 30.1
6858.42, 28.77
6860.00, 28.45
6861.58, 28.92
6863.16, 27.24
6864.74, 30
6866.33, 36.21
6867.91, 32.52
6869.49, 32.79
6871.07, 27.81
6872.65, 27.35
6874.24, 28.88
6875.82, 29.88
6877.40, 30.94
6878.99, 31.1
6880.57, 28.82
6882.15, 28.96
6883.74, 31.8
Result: 0.8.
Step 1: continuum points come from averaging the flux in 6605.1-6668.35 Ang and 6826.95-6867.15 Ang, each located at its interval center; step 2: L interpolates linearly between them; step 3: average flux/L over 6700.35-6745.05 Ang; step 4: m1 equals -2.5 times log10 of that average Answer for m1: 0.156 mag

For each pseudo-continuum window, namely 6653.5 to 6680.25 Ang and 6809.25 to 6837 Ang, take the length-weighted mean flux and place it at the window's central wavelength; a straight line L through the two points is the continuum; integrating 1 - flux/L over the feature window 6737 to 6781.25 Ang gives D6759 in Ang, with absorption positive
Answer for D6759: 2.2 Ang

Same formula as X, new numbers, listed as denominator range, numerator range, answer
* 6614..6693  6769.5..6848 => 0.81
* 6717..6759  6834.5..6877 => 1.03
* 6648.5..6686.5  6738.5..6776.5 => 0.88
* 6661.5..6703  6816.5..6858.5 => 0.89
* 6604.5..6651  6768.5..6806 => 0.73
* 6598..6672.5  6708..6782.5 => 0.78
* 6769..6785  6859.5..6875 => 1.01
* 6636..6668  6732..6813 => 0.81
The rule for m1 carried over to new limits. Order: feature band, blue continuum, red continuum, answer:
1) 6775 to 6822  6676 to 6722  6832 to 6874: 0.07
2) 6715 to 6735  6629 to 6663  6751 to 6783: 0.16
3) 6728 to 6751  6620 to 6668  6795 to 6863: 0.09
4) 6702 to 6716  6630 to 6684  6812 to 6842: 0.05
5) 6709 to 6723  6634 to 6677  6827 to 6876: 0.20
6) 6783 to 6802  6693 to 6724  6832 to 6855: 0.09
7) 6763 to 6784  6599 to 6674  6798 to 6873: 0.06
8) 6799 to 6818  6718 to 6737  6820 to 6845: 0.05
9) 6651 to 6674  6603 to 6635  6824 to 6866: 0.10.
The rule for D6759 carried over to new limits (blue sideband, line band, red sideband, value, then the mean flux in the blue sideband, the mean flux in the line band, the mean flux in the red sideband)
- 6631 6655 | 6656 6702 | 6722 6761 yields 0.84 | 36.4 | 33.1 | 29.1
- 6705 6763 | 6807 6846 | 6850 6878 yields 0.76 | 29.1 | 28.9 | 29.6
